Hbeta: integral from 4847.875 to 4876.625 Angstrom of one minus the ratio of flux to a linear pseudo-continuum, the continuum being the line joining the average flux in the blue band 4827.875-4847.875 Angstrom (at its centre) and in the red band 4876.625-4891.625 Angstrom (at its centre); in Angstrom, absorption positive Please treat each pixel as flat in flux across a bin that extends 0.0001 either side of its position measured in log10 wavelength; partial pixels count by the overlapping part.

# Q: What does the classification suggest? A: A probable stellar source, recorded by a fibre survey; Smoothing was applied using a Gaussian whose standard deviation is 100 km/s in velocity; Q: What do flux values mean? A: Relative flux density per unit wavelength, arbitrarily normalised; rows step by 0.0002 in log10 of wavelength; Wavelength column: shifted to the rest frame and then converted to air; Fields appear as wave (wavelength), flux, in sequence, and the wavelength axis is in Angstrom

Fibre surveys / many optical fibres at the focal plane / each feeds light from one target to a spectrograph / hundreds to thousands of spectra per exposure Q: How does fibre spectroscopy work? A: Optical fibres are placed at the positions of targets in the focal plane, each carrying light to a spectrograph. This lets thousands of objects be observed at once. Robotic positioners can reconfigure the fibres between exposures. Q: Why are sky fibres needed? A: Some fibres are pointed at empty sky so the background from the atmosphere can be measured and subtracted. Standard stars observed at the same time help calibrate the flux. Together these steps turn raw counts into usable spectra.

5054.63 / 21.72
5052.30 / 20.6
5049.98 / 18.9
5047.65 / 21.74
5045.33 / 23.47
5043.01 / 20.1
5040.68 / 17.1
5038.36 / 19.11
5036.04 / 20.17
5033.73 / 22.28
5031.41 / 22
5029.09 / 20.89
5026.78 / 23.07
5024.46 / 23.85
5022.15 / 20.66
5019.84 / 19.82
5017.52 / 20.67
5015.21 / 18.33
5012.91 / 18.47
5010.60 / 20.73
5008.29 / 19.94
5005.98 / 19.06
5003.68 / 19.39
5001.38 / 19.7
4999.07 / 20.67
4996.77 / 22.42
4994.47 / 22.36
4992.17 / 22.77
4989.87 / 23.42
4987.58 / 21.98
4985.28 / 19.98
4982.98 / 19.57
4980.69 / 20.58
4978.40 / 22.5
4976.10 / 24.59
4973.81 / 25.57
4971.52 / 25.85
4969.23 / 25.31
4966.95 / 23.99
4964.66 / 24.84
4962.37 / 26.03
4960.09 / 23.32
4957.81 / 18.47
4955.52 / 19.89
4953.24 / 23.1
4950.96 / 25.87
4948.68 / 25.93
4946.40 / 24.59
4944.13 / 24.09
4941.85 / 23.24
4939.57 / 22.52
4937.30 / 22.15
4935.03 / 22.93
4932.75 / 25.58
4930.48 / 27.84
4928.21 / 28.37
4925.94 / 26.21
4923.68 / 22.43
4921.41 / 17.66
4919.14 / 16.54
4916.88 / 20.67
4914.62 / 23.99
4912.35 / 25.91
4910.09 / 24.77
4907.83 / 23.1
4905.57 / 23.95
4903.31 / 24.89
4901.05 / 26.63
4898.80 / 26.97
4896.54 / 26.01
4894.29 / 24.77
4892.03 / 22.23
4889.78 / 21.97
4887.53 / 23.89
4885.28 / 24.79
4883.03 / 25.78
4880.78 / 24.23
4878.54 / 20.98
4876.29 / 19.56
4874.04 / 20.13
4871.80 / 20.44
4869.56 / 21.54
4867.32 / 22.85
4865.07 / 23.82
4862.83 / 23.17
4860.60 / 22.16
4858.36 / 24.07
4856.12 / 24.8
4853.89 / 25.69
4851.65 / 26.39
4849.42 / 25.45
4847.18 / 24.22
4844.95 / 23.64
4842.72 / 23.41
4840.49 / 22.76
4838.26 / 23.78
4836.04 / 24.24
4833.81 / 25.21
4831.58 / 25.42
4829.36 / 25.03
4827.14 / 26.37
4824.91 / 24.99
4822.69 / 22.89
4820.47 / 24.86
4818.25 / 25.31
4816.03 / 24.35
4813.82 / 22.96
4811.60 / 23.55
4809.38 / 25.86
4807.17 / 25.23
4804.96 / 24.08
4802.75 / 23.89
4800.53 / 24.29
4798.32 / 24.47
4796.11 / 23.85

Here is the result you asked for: 0.7 Angstrom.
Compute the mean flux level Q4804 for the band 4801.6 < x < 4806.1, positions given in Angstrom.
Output 24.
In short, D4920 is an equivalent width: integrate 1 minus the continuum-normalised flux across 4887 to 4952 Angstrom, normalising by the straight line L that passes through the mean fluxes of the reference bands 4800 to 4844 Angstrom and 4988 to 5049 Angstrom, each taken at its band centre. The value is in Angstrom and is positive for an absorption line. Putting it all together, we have -3.8 Angstrom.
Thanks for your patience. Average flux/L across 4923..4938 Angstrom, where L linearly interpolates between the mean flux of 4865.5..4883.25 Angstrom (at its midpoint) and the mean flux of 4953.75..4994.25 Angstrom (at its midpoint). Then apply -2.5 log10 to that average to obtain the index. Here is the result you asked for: -0.13 mag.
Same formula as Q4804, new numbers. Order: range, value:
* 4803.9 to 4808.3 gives 24.7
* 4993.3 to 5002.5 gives 21.3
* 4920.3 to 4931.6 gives 24.5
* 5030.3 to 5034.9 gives 22.2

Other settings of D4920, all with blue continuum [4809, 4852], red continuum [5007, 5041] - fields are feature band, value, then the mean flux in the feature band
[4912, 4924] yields 1.0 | 20.8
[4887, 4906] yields -1.2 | 24.6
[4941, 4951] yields -1.1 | 24.7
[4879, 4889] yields -0.4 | 24.3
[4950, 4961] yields 0.0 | 22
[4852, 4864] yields -0.1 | 24.1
